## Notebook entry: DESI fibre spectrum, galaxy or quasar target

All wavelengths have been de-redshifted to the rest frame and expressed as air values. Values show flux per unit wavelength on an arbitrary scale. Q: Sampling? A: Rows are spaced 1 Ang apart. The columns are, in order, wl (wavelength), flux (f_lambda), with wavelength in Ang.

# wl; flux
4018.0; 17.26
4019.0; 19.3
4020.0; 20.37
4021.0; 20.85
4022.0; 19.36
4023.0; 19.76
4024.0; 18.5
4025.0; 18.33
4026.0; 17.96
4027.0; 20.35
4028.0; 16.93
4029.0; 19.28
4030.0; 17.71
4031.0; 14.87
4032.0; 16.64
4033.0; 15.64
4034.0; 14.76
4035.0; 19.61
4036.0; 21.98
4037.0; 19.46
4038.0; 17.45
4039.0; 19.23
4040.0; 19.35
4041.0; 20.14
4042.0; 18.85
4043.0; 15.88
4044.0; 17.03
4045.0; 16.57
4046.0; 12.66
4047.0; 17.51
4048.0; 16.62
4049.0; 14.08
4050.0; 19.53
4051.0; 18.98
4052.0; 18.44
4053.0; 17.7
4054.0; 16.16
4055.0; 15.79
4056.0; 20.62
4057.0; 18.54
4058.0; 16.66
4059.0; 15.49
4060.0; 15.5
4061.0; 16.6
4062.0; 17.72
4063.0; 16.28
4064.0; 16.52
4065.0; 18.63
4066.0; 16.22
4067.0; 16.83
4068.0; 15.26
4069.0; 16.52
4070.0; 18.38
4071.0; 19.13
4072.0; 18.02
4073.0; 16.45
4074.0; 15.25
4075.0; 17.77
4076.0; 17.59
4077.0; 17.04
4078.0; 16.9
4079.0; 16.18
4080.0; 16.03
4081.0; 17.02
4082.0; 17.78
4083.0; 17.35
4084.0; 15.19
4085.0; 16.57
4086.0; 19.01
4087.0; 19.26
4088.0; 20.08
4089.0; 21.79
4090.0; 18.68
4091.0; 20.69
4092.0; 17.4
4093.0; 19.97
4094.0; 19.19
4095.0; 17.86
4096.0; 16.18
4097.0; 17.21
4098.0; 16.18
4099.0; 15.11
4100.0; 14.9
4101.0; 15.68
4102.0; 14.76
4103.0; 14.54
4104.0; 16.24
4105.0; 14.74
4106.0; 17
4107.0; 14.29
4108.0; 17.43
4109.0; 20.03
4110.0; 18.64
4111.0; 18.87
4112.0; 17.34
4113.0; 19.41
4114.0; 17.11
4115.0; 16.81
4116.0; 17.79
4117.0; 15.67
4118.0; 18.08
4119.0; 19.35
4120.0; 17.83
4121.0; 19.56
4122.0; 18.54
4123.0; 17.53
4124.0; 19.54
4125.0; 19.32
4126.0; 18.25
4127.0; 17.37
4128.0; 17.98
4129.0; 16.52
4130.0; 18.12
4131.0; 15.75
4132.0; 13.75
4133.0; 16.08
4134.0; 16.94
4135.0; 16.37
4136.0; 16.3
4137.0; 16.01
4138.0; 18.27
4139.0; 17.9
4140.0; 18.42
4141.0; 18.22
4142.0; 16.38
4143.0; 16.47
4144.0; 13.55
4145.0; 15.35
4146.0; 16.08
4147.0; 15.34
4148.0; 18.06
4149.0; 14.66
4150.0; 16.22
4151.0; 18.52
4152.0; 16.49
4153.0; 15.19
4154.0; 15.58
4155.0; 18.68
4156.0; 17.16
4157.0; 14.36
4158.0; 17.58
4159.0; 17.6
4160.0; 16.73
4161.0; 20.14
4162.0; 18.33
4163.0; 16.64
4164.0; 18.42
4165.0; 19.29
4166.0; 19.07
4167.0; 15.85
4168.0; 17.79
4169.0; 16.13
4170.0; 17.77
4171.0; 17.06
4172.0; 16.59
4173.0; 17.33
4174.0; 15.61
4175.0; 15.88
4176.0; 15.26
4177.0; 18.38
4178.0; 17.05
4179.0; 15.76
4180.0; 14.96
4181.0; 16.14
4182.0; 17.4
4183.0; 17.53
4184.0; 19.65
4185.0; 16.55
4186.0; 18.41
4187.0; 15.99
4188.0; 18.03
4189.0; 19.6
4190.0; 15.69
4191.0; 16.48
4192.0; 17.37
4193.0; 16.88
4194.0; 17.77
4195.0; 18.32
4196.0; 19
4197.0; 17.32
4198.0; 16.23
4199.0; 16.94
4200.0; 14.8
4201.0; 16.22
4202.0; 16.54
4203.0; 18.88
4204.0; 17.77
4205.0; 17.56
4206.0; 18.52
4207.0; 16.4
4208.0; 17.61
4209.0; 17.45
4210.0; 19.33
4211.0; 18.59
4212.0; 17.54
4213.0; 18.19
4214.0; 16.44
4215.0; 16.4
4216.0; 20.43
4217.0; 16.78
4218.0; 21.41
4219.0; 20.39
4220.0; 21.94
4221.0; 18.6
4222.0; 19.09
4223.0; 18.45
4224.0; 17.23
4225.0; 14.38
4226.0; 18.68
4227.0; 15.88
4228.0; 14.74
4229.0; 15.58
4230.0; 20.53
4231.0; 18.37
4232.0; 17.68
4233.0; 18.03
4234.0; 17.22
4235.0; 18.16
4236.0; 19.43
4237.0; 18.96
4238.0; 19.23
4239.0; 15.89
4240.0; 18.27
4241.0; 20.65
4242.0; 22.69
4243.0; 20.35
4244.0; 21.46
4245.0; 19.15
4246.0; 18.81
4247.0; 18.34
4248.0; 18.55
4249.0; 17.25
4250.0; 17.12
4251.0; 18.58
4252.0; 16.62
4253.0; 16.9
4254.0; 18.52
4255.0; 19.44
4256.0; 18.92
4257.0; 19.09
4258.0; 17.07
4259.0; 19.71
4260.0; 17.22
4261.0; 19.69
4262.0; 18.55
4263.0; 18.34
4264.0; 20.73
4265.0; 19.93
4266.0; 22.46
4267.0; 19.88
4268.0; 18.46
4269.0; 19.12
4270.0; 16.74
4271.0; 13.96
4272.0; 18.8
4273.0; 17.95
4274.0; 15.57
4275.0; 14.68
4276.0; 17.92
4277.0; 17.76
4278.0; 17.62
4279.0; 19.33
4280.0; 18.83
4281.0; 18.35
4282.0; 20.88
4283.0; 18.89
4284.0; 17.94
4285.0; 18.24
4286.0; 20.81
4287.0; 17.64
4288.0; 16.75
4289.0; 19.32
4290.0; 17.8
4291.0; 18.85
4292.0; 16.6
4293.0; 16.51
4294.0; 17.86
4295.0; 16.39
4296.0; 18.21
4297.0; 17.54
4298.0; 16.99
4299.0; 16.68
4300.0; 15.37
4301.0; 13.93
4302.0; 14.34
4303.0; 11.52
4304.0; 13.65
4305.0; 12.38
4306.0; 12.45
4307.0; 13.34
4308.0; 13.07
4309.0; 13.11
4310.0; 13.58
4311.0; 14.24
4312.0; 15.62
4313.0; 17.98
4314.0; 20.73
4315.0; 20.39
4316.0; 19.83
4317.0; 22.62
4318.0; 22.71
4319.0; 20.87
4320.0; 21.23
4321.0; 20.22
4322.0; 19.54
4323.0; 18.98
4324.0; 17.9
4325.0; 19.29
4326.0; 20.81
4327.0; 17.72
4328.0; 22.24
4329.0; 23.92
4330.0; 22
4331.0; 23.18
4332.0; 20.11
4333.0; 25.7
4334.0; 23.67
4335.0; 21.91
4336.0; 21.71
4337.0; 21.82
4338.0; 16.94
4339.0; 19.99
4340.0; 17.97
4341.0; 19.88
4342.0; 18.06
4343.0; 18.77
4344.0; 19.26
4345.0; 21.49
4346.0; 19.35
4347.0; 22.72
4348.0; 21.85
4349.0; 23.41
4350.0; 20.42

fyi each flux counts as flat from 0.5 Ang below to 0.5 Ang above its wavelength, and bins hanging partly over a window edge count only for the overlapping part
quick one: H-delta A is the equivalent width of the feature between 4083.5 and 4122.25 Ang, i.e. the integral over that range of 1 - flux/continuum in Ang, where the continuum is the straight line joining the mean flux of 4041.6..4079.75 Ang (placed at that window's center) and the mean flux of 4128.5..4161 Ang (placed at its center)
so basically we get -1.8 Ang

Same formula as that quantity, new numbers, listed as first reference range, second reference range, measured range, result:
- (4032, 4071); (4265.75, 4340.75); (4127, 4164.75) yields 1.9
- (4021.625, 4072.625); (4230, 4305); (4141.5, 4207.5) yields 3.1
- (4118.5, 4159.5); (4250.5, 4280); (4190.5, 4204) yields 0.3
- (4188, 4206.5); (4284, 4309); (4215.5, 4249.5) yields -3.5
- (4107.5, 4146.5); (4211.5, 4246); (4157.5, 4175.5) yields 0.4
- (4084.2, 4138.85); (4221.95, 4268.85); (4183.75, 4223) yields 0.7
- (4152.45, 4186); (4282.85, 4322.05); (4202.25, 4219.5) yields -1.1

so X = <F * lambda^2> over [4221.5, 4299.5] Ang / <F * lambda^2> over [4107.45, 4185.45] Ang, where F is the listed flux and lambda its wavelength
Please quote 1.1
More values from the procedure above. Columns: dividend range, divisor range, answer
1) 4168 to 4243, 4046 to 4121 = 1.08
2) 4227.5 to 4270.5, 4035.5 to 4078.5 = 1.18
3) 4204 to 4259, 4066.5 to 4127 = 1.12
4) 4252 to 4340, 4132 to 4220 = 1.13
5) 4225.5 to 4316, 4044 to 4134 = 1.11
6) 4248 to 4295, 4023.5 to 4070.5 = 1.16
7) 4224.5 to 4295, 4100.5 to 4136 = 1.14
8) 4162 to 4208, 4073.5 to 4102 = 1.03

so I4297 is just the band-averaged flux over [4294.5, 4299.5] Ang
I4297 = 17.2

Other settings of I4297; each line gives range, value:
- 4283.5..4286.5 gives 19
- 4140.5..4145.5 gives 16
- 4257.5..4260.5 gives 18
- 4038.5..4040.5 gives 19.3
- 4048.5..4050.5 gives 16.8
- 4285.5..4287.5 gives 19.2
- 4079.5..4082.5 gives 16.9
